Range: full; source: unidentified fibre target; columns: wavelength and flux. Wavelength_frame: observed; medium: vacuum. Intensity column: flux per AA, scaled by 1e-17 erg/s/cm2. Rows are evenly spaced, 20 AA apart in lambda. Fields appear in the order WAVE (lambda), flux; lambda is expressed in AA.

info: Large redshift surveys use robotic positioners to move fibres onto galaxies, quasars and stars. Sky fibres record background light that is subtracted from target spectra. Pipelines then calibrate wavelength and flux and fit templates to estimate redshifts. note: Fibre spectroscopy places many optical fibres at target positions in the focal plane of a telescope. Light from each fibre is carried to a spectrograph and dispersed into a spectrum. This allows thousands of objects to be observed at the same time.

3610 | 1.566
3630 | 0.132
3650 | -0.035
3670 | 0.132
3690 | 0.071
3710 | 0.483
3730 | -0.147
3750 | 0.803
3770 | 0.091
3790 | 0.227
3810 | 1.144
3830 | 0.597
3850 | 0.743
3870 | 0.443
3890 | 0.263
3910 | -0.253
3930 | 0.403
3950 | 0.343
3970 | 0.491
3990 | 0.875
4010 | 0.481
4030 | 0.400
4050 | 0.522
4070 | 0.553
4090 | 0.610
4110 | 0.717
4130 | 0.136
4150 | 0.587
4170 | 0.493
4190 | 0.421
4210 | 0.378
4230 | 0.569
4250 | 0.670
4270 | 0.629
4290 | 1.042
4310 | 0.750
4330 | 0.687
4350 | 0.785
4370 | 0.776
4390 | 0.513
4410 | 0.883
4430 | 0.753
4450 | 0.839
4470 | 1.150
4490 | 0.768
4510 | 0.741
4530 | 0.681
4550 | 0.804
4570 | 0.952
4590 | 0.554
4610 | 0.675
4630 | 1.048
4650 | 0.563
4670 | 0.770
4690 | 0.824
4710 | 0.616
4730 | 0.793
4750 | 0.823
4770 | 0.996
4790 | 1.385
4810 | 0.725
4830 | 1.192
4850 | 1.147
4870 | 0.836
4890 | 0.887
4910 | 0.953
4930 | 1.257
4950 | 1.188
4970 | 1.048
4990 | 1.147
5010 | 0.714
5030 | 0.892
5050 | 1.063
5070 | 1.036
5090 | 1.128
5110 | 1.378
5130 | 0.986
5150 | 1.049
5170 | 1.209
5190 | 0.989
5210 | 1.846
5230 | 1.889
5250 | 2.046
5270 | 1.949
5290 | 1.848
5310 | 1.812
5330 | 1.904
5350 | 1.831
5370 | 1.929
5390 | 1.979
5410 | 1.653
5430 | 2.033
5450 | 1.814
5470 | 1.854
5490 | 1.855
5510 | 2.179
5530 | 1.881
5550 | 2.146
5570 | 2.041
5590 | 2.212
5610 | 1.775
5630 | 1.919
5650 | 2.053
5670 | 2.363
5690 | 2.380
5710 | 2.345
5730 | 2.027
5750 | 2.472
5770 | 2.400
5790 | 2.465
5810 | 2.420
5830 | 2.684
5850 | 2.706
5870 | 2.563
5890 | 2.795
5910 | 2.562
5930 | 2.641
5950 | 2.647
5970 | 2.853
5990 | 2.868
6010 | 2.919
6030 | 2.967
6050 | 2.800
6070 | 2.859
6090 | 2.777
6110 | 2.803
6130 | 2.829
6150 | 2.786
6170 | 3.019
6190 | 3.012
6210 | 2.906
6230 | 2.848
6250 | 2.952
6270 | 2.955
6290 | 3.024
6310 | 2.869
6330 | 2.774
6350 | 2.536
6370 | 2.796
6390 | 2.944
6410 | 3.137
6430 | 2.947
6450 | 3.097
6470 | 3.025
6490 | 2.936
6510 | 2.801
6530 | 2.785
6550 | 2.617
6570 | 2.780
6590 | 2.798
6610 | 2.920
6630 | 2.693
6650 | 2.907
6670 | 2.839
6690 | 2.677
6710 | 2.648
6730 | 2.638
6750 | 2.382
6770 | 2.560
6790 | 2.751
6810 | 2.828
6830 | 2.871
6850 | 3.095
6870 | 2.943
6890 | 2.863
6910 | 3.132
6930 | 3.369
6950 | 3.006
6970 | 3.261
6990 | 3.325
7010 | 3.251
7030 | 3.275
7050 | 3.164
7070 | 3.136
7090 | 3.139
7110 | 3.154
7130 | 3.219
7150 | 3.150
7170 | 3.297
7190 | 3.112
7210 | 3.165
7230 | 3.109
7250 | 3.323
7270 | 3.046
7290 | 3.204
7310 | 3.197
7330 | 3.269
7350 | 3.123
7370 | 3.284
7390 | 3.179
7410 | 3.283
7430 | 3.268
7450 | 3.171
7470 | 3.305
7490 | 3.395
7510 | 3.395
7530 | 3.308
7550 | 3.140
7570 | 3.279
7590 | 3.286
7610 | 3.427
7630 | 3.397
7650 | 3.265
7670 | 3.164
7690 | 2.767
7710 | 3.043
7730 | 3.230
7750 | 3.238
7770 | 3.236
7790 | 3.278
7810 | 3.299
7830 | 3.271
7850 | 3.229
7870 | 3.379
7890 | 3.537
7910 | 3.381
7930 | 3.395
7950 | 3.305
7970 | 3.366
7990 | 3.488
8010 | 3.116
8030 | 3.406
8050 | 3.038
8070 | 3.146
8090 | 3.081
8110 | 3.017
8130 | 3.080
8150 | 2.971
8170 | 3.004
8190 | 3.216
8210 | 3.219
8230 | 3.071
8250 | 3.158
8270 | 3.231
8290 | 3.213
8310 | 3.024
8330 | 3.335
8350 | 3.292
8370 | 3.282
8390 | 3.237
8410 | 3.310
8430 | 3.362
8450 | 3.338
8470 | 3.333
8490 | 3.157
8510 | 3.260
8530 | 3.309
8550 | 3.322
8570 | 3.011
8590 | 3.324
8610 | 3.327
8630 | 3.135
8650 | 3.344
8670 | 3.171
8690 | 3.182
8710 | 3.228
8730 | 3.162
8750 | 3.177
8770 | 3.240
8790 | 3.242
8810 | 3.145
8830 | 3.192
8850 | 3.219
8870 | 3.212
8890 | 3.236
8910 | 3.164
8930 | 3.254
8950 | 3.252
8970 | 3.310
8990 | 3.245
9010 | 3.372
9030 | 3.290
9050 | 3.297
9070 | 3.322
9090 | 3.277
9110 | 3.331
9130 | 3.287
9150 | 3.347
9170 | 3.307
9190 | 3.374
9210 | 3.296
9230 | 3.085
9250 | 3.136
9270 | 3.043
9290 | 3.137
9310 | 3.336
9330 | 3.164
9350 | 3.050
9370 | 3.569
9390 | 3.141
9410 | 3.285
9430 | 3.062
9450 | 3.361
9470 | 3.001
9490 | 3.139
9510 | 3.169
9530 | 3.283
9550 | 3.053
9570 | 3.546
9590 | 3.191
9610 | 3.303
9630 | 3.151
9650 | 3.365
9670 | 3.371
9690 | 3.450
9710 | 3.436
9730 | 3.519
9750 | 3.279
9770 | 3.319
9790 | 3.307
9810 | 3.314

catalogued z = 0.305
